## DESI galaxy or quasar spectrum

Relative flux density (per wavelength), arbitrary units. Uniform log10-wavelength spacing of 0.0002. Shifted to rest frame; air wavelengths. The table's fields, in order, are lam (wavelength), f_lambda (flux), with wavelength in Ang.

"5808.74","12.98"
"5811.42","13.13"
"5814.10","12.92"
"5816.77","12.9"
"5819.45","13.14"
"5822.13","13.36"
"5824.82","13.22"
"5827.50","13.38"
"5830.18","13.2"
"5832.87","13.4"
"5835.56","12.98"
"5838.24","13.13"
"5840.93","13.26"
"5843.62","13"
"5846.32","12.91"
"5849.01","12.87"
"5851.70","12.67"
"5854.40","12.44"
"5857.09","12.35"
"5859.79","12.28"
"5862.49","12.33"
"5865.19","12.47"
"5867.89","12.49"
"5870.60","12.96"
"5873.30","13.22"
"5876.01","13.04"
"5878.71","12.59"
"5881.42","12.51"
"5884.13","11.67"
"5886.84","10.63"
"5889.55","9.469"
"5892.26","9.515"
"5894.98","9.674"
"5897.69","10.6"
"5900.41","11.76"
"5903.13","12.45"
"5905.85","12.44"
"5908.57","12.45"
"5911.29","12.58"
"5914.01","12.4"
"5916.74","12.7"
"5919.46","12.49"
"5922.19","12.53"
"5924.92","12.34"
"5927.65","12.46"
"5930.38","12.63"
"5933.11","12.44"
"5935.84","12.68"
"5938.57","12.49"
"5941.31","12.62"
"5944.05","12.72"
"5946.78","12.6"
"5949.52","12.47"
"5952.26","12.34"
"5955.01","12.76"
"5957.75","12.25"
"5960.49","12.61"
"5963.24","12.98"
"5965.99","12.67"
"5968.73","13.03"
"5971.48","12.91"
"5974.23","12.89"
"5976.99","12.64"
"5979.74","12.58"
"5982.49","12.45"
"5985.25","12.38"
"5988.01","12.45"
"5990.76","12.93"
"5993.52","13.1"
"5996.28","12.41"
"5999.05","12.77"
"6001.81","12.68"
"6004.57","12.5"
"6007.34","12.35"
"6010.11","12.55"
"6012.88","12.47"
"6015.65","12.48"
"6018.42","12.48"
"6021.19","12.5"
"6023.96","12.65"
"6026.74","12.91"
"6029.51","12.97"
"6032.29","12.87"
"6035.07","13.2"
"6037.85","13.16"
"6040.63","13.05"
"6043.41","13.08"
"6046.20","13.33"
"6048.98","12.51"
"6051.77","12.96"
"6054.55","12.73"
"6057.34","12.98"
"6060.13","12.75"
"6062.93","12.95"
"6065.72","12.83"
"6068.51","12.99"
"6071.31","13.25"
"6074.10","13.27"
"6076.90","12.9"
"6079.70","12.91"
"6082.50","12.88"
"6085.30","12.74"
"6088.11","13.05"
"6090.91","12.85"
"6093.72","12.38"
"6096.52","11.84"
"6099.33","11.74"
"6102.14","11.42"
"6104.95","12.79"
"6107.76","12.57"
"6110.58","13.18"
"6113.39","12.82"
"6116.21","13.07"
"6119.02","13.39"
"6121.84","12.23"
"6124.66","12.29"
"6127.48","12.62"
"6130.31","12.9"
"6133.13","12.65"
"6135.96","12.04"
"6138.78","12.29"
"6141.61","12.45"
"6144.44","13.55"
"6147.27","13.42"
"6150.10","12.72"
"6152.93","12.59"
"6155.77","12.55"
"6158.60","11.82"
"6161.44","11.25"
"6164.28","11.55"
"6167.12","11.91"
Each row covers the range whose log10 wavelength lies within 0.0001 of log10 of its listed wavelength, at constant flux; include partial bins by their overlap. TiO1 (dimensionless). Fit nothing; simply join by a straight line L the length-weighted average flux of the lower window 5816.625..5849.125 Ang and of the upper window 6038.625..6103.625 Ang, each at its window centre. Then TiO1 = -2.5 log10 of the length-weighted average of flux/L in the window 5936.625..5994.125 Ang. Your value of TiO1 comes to 0.02 mag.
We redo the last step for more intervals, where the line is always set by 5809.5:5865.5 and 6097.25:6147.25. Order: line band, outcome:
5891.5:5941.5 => 0.07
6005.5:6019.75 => 0.02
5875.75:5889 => 0.09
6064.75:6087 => -0.03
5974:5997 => 0.01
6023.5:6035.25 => -0.02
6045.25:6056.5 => -0.02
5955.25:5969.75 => 0.01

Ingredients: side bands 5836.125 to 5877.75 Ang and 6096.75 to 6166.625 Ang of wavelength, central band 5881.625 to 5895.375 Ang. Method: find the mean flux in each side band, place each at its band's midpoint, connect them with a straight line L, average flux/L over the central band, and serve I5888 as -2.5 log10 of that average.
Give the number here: 0.22 mag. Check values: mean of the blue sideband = 12.8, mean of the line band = 10.4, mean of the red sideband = 12.5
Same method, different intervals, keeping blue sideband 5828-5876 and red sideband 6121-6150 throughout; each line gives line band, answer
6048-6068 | -0.011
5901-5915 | 0.032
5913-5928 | 0.026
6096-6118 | 0.017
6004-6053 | -0.005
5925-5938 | 0.021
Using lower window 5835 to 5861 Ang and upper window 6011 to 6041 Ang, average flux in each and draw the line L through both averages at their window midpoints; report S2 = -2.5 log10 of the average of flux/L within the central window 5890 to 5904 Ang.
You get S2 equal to 0.20 mag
